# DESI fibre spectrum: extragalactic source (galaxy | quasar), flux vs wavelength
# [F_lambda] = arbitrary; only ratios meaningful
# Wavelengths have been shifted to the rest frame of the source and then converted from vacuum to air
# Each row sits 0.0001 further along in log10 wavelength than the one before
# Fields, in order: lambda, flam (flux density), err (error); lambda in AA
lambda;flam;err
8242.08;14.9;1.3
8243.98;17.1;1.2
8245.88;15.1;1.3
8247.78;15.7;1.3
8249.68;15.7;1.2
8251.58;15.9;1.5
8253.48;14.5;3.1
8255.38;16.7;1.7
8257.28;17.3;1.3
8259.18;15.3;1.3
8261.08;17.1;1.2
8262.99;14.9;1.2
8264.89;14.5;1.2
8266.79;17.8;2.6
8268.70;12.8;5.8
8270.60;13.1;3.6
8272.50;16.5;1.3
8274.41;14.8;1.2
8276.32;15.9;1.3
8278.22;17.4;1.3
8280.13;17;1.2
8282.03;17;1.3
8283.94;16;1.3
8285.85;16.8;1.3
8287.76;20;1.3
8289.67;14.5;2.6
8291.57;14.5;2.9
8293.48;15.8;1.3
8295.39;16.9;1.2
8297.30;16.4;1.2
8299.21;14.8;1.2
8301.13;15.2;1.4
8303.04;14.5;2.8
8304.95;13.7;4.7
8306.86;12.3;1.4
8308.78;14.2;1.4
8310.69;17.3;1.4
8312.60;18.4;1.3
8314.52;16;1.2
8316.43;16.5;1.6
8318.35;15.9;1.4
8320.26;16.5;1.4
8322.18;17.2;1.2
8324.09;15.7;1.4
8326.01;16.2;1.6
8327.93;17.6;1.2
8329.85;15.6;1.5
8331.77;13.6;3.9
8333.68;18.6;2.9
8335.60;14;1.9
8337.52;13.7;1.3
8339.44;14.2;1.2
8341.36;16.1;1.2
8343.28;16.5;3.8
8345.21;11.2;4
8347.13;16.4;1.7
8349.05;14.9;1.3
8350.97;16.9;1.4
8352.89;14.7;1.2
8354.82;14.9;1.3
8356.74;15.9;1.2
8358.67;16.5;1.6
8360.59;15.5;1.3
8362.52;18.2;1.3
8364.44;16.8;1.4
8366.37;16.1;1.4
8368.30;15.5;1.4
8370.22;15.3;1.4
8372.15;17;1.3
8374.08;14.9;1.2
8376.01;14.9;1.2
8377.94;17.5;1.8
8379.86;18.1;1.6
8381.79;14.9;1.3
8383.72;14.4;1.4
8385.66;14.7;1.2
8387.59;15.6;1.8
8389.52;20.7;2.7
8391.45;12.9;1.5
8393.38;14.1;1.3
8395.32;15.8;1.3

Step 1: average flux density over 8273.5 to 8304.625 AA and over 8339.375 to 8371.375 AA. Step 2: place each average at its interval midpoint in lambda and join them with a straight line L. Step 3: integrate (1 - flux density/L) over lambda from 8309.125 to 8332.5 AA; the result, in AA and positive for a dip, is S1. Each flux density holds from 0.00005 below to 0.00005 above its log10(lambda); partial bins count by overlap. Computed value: -0.7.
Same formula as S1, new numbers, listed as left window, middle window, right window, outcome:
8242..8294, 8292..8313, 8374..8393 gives 0.8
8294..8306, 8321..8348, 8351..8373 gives 0.4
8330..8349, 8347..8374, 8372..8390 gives -0.8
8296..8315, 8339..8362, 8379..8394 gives 0.2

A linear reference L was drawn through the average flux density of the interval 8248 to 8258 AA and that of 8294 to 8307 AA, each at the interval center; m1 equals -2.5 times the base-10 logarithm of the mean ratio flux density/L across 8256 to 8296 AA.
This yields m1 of -0.034 mag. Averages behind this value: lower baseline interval 16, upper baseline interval 15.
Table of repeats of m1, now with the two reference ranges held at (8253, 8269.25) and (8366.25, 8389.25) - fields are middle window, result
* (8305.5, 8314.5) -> 0.021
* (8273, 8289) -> -0.068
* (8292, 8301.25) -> 0.000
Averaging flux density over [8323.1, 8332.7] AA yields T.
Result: 15.7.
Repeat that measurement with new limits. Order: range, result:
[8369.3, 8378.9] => 15.9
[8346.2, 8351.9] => 16.1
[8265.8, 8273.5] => 15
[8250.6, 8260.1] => 15.9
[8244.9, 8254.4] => 15.4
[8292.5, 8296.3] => 16.3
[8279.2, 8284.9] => 16.7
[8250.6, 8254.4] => 15.2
